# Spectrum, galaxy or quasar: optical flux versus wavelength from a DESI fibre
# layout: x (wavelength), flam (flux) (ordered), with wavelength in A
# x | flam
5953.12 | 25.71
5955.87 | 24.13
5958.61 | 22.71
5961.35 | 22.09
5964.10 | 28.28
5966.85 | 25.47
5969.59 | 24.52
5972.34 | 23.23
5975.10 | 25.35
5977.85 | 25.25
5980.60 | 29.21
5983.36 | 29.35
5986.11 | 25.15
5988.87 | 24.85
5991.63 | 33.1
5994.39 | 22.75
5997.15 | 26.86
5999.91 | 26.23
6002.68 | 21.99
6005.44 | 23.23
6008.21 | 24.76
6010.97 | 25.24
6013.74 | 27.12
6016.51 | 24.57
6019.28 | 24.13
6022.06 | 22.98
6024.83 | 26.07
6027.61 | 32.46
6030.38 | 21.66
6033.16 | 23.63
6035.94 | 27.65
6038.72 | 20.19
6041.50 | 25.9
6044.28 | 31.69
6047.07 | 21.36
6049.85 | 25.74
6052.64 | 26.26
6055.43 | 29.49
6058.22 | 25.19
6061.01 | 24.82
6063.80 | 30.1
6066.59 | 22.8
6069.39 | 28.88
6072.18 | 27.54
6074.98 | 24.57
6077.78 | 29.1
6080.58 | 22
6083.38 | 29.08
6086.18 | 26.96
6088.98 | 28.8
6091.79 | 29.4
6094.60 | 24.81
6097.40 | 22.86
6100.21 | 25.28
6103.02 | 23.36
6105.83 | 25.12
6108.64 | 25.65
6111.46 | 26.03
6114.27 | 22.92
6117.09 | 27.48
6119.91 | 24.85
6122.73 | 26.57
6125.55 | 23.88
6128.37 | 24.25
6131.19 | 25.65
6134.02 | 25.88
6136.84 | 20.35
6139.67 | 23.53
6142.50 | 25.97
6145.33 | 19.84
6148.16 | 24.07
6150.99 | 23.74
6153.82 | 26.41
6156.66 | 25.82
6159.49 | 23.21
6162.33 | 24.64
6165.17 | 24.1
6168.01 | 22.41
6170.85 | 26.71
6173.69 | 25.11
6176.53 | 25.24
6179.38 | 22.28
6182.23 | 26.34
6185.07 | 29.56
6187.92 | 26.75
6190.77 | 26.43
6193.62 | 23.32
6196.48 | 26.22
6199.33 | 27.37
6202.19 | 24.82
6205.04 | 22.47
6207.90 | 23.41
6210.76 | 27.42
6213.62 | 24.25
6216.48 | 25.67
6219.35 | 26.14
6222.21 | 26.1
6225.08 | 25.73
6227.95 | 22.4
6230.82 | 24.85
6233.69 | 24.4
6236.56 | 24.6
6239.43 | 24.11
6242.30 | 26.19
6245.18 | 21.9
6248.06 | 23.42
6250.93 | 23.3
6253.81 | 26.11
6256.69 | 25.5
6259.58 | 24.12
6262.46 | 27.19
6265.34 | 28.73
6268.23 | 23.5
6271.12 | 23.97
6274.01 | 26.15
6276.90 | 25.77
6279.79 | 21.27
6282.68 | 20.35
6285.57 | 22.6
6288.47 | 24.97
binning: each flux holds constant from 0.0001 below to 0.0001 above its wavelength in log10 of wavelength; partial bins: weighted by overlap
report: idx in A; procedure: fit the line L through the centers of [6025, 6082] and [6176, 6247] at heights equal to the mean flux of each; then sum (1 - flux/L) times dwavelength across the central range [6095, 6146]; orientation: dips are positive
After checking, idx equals 2.3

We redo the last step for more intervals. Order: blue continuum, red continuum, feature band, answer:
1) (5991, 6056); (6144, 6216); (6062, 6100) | -2.0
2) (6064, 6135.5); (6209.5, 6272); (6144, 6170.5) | 1.6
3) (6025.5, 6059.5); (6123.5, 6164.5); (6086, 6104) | -0.7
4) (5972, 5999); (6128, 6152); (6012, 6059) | 0.0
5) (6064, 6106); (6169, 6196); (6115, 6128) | 0.3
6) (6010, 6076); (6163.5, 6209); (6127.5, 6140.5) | 0.8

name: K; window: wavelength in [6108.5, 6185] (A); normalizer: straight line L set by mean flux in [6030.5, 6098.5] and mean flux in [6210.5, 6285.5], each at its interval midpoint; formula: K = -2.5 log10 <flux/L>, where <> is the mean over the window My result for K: 0.04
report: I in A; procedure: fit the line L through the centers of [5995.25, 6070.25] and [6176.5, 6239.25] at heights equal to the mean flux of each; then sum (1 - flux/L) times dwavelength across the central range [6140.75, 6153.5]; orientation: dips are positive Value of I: 0.8 A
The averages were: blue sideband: 25.6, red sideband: 25.2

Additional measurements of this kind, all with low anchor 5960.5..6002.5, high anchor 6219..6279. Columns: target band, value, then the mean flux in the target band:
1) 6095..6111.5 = 0.59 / 24.6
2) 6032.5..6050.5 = 0.41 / 25.2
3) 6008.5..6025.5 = 0.61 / 25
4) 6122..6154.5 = 1.66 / 24.1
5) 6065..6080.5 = -0.35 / 26.2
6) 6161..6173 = 0.35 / 24.5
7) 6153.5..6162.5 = 0.14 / 24.9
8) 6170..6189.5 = -0.61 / 26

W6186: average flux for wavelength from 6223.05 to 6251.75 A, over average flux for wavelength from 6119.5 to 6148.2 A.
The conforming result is 1.0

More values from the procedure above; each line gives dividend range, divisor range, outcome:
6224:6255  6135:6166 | 1.02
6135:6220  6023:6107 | 0.95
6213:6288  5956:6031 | 0.96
